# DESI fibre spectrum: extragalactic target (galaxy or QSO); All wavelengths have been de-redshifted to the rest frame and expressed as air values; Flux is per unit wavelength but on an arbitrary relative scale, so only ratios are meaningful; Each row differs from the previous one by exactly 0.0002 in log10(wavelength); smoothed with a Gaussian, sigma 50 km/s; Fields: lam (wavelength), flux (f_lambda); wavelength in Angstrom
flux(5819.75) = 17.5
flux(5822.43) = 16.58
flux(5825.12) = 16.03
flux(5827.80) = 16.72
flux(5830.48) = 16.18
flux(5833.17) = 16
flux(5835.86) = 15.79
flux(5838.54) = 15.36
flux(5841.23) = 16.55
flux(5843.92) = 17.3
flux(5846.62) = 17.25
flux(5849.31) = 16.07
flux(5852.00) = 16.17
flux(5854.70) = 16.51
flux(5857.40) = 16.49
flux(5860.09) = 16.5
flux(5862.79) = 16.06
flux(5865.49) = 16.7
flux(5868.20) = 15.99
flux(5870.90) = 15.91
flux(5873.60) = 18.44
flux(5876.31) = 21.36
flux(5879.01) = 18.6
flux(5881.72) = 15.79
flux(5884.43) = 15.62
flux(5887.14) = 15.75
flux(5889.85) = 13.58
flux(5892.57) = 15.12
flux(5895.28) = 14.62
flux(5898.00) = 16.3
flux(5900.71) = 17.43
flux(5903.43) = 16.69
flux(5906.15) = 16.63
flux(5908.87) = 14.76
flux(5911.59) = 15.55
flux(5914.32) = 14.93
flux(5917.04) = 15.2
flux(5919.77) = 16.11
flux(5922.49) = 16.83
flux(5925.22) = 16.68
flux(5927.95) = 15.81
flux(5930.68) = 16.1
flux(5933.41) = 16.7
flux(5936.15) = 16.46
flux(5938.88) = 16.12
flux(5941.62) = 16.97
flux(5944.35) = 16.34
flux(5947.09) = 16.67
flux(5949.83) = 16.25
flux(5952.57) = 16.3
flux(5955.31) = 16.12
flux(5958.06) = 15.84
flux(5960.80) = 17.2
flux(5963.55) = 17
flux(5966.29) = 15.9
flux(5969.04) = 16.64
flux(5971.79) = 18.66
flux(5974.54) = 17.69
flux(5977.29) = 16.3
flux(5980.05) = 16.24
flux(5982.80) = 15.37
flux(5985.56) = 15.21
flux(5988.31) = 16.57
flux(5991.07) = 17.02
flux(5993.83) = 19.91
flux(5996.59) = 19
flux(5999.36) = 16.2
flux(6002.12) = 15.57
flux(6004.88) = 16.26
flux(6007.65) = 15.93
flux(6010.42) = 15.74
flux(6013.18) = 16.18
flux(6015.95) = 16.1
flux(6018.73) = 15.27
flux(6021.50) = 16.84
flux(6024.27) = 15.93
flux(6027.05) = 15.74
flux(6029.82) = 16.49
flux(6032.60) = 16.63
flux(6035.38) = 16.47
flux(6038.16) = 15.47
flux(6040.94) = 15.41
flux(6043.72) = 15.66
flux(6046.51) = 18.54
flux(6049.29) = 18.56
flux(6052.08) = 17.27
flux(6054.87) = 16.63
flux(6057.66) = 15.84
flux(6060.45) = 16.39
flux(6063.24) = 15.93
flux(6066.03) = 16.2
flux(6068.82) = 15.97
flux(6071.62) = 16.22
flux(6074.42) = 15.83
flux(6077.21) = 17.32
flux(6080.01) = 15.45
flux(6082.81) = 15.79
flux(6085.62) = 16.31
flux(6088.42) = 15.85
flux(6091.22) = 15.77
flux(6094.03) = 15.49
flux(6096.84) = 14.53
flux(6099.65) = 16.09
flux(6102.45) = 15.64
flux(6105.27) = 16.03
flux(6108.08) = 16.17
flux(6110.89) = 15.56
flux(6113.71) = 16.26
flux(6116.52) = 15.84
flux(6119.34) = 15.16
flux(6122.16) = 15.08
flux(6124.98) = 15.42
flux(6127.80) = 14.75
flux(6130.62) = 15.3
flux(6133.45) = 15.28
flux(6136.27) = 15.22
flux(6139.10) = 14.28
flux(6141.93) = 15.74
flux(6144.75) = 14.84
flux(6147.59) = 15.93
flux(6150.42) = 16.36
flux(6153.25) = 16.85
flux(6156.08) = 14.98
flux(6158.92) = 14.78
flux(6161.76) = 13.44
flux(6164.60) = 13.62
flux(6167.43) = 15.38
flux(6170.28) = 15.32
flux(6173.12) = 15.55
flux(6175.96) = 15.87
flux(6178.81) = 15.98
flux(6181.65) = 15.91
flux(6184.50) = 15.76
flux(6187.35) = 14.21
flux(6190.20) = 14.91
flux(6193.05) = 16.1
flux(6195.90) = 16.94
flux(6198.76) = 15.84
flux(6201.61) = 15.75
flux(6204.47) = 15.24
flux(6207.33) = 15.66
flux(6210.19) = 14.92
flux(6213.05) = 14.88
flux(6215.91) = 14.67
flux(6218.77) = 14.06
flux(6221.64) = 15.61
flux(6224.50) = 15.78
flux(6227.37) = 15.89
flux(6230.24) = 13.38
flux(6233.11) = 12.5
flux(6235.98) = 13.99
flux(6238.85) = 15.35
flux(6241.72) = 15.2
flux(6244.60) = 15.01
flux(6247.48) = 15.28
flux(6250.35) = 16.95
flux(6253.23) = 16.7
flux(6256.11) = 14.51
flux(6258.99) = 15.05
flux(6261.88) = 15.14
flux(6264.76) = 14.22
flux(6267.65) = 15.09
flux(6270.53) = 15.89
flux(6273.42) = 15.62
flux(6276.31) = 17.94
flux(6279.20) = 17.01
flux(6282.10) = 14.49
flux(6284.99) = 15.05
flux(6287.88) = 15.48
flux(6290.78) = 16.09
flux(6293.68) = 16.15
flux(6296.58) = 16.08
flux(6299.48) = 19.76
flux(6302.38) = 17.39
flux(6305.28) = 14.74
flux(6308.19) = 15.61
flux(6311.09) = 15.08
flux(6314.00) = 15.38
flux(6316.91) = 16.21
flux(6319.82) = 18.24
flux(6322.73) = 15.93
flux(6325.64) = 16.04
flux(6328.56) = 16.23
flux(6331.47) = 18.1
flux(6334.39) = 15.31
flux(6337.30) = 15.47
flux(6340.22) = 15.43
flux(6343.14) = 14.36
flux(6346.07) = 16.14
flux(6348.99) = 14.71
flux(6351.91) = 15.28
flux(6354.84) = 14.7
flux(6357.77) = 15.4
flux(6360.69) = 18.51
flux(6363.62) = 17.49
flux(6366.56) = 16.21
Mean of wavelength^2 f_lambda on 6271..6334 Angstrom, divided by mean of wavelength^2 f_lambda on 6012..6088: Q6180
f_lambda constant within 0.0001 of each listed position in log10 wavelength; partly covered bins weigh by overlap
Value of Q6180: 1.08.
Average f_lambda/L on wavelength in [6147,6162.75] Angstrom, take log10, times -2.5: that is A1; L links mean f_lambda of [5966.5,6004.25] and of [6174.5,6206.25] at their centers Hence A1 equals 0.03 mag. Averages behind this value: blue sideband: 16.9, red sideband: 15.7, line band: 15.4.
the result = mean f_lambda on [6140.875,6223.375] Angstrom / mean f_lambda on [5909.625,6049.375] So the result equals 0.93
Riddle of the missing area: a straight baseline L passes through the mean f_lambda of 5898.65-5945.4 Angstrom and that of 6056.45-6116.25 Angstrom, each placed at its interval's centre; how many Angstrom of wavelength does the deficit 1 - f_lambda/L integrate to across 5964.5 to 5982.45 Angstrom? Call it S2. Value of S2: -0.8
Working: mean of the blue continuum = 16.2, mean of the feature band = 16.8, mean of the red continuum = 15.9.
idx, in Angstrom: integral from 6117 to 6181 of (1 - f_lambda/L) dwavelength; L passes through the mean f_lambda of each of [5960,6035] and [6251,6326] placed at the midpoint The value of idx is 3.96 Angstrom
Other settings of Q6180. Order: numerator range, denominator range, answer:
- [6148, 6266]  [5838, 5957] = 1.03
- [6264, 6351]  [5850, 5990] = 1.11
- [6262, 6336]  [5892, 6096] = 1.09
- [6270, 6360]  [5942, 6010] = 1.07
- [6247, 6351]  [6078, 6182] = 1.09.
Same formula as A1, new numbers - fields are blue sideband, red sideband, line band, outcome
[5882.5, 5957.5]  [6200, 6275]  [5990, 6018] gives -0.07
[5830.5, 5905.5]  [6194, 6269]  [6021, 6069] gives -0.04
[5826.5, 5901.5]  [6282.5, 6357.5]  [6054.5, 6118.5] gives 0.02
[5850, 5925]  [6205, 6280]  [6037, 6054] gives -0.07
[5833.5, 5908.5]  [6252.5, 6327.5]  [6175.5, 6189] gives 0.04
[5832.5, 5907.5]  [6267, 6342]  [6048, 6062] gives -0.04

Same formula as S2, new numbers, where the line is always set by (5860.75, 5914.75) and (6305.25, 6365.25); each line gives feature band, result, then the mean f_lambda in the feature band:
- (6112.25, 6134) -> 1.0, 15.4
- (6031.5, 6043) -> 0.2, 16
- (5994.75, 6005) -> -0.5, 17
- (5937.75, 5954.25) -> -0.2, 16.4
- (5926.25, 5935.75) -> 0.0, 16.2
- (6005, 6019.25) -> 0.3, 15.9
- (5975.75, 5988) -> 0.3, 15.9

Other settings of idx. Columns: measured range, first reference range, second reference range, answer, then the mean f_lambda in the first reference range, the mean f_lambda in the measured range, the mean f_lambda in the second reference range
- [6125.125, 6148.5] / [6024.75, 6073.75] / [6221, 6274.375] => 1.0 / 16.4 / 15.2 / 15.1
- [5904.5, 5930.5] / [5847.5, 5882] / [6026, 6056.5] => 1.6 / 17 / 15.9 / 16.6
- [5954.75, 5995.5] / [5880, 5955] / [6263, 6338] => -2.0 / 16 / 16.8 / 16.1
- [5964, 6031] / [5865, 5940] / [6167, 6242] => -2.5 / 16.3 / 16.5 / 15.2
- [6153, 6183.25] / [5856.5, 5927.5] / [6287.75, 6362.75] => 1.8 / 16.3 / 15.2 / 16.1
